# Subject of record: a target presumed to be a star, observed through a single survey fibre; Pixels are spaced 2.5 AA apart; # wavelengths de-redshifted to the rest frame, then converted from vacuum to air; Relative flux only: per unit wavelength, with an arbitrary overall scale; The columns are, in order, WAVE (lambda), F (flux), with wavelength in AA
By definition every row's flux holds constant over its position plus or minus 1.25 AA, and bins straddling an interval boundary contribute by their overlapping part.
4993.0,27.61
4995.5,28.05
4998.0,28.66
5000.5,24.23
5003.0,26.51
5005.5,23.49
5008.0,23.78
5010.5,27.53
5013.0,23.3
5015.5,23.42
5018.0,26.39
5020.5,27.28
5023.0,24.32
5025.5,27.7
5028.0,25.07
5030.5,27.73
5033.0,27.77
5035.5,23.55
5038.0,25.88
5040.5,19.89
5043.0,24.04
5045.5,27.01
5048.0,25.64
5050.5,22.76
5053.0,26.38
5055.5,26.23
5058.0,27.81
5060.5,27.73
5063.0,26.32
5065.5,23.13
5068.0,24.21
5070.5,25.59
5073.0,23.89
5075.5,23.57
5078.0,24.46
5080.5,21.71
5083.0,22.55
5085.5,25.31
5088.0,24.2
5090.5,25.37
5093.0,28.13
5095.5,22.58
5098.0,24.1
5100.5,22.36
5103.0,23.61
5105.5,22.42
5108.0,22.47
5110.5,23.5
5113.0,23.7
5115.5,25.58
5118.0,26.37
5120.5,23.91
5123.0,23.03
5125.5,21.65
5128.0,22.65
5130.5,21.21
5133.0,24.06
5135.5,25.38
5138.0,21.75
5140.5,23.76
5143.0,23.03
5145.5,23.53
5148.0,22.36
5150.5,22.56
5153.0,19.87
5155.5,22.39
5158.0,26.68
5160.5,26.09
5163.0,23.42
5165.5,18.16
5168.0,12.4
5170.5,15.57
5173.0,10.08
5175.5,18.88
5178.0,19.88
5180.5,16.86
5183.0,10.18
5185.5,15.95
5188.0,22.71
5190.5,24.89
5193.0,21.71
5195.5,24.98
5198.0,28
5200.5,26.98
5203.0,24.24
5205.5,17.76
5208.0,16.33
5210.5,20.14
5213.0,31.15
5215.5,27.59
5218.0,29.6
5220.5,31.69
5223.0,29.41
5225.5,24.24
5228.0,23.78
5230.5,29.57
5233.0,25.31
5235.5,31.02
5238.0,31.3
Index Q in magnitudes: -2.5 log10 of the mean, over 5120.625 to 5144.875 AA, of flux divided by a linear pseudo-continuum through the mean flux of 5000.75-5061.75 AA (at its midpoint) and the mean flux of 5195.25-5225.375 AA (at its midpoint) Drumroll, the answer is 0.11 mag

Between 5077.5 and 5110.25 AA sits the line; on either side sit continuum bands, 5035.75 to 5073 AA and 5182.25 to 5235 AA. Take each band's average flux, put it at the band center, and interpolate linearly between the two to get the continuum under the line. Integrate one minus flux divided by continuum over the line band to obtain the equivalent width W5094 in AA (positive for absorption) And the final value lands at 1.5 AA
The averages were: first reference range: 25.1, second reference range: 24.3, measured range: 23.8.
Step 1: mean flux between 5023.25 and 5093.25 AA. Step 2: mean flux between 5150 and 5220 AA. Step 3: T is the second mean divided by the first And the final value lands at 0.85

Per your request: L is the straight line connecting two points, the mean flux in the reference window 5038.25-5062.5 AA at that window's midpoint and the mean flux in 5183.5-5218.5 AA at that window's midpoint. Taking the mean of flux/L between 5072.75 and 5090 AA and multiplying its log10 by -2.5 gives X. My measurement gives 0.053 mag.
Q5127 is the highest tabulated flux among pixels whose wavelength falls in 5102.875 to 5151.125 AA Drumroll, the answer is 26.37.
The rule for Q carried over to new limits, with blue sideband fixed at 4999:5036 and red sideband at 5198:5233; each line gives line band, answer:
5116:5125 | 0.056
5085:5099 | 0.027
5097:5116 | 0.098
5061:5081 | 0.053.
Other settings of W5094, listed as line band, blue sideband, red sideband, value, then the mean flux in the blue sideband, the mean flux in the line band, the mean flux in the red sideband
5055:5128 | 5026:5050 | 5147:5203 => -2.8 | 25.2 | 24.3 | 20.6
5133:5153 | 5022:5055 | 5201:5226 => 1.8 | 25.2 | 23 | 25.3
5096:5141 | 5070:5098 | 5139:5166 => 0.4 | 24.3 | 23.4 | 23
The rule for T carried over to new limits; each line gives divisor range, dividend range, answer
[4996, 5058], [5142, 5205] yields 0.82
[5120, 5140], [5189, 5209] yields 1.01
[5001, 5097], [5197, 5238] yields 1.05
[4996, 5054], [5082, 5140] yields 0.94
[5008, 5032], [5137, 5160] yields 0.89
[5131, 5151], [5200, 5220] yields 1.05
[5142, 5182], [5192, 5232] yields 1.27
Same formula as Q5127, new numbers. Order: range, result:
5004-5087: 27.81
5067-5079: 25.59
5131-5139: 25.38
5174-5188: 22.71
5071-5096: 28.13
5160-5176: 26.09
